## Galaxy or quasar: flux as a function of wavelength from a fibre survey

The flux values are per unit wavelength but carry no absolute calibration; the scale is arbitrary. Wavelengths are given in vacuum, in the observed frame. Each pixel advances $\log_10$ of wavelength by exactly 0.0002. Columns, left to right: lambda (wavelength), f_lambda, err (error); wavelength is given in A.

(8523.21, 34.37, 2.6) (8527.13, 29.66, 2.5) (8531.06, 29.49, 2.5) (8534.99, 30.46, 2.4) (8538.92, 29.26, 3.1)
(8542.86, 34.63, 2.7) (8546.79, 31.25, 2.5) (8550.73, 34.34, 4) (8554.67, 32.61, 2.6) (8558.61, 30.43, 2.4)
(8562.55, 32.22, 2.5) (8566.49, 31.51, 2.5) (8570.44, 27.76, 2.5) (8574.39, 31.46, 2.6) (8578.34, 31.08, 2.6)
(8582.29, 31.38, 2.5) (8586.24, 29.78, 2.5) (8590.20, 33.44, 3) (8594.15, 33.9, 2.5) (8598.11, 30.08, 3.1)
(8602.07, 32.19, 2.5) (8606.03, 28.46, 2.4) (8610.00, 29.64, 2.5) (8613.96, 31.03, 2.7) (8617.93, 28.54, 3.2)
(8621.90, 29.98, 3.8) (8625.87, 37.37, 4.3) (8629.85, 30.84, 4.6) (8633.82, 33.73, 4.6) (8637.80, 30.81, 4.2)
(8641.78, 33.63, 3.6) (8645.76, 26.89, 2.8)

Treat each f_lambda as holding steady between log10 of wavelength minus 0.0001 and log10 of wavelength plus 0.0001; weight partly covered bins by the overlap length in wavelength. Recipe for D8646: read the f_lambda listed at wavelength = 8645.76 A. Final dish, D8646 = 26.89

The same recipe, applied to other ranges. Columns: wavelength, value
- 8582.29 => 31.38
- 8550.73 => 34.34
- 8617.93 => 28.54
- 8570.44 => 27.76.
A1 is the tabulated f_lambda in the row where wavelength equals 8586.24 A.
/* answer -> 29.78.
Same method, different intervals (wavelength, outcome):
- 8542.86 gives 34.63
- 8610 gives 29.64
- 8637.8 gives 30.81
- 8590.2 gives 33.44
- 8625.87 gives 37.37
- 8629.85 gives 30.84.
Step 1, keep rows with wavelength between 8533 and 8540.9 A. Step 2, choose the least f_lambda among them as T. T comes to 29.26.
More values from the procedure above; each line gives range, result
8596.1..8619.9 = 28.46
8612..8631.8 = 28.54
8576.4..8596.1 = 29.78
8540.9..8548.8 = 31.25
